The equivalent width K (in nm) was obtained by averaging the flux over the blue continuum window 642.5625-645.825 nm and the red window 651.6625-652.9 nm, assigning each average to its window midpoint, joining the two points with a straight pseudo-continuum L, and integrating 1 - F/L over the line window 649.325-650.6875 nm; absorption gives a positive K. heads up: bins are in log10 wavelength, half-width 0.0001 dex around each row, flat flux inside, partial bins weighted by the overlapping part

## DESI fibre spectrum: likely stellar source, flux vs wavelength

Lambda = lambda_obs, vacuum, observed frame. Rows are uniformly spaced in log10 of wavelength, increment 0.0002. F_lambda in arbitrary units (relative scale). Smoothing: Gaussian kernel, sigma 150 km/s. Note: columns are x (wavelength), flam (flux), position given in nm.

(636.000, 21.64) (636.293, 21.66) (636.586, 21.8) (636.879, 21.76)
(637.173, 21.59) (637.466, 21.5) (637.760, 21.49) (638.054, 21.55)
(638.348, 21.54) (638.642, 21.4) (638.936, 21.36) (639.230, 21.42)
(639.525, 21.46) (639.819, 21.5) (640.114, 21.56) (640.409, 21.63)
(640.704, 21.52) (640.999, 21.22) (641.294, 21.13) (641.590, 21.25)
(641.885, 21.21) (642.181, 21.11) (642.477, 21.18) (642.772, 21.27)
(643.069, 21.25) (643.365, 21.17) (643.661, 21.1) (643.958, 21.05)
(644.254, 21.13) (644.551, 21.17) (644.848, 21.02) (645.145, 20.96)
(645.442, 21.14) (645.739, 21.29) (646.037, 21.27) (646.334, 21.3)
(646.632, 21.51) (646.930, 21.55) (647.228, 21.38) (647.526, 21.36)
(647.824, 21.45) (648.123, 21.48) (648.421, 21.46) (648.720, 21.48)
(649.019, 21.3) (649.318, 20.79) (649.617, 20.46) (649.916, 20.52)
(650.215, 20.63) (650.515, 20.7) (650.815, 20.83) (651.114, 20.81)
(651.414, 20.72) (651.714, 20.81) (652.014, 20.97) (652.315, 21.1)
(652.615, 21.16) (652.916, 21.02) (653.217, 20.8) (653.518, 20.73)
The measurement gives 0.03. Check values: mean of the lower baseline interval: 21.1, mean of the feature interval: 20.6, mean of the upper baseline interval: 21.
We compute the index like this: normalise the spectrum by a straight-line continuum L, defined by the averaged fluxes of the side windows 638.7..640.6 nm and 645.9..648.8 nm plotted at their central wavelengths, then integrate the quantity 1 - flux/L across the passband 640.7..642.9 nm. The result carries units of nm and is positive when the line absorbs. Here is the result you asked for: 0.03 nm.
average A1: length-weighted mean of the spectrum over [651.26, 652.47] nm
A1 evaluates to 20.9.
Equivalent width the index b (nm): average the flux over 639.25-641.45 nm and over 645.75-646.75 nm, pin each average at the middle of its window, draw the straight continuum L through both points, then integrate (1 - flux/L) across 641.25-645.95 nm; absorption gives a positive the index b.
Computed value 0.049 nm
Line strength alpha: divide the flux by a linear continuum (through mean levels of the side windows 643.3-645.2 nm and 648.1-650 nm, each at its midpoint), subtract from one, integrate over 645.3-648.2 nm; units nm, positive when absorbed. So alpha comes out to -0.04 nm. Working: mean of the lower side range 21.1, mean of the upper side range 21.1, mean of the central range 21.4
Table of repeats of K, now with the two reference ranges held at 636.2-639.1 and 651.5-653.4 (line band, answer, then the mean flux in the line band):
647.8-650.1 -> 0.00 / 21.1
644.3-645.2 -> 0.01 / 21.1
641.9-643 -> 0.01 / 21.2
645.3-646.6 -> 0.00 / 21.3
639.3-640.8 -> 0.00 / 21.5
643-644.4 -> 0.01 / 21.1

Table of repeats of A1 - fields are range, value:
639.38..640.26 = 21.5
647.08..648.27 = 21.4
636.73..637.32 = 21.7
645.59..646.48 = 21.3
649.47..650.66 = 20.6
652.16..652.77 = 21.1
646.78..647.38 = 21.5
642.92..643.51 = 21.2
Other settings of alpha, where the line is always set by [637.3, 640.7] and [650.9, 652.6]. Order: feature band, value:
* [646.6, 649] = -0.04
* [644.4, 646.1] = 0.01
